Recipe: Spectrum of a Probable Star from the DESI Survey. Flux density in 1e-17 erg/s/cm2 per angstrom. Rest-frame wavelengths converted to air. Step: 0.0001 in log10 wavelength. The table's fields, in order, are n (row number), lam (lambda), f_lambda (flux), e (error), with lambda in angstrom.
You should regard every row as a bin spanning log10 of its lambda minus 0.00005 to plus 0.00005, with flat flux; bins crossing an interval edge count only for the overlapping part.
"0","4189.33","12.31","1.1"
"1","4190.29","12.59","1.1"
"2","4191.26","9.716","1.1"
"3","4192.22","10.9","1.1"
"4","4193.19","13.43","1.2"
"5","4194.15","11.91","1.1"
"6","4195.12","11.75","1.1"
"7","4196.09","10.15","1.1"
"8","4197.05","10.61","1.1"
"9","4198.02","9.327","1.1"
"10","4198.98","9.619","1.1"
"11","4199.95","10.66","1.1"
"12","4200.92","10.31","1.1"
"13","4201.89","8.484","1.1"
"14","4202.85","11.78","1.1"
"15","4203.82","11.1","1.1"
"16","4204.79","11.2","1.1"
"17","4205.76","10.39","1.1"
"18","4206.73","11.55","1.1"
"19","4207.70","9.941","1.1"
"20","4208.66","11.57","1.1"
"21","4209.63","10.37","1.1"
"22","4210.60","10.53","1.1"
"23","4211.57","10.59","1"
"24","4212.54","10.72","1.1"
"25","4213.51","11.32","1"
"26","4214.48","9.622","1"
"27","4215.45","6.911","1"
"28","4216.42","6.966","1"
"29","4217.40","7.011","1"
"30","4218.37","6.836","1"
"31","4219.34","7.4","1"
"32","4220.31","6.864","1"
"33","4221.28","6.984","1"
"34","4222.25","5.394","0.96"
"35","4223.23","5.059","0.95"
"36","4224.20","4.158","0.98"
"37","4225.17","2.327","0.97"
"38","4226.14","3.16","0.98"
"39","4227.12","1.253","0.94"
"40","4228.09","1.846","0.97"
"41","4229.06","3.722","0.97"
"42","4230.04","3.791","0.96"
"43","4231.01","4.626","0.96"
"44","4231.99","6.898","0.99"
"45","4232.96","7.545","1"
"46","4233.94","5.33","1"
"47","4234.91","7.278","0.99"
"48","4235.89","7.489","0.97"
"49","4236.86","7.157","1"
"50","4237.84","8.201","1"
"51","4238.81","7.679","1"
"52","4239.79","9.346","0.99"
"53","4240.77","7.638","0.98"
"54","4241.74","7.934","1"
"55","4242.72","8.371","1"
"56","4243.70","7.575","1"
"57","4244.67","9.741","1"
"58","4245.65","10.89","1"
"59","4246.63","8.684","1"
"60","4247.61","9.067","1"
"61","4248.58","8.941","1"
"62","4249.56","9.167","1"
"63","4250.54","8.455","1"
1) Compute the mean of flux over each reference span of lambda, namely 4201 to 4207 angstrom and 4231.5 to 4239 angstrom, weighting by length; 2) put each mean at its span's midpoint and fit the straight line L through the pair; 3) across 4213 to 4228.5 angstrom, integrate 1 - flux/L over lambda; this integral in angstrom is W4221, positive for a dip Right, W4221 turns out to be 5.4 angstrom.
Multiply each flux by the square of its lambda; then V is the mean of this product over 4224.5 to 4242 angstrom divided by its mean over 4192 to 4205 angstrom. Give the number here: 0.5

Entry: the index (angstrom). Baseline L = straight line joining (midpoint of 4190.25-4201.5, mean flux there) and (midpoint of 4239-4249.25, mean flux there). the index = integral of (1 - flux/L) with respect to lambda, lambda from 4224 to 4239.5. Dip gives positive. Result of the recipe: 6.7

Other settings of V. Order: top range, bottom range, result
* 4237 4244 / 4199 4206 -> 0.78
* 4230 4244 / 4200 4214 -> 0.68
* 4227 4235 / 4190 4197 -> 0.42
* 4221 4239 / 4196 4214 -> 0.50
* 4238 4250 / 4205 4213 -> 0.83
